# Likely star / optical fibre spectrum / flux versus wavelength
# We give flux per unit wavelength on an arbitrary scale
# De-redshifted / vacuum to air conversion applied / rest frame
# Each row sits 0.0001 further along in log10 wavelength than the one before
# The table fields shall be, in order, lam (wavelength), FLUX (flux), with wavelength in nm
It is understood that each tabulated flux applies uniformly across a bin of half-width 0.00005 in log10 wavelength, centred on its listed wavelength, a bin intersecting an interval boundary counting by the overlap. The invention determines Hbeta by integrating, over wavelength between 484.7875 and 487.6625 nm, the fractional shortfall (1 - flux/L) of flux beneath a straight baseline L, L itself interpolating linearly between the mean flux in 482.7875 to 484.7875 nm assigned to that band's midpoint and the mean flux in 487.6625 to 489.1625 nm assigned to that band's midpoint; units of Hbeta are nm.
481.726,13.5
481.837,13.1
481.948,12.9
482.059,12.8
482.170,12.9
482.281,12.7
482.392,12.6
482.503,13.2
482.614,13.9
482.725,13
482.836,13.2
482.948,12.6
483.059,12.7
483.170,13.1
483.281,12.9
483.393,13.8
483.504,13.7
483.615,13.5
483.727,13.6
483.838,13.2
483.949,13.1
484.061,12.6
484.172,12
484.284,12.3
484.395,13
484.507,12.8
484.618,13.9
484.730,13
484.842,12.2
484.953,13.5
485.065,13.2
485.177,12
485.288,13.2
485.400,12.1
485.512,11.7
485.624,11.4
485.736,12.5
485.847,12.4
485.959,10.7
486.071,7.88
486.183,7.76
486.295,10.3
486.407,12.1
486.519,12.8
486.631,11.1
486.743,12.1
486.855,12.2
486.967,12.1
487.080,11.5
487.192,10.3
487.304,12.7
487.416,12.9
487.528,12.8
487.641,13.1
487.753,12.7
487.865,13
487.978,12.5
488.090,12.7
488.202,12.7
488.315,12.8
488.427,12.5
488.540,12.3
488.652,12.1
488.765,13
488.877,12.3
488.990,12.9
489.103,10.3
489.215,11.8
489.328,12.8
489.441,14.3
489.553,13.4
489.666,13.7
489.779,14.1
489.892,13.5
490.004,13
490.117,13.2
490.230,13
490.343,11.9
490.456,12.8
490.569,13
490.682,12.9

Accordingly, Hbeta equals 0.22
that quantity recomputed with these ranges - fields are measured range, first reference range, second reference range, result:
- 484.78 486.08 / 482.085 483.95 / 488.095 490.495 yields 0.10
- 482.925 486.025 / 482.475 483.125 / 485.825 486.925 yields -0.17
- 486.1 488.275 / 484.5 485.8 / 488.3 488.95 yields 0.11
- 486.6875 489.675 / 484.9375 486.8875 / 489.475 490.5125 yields 0.00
